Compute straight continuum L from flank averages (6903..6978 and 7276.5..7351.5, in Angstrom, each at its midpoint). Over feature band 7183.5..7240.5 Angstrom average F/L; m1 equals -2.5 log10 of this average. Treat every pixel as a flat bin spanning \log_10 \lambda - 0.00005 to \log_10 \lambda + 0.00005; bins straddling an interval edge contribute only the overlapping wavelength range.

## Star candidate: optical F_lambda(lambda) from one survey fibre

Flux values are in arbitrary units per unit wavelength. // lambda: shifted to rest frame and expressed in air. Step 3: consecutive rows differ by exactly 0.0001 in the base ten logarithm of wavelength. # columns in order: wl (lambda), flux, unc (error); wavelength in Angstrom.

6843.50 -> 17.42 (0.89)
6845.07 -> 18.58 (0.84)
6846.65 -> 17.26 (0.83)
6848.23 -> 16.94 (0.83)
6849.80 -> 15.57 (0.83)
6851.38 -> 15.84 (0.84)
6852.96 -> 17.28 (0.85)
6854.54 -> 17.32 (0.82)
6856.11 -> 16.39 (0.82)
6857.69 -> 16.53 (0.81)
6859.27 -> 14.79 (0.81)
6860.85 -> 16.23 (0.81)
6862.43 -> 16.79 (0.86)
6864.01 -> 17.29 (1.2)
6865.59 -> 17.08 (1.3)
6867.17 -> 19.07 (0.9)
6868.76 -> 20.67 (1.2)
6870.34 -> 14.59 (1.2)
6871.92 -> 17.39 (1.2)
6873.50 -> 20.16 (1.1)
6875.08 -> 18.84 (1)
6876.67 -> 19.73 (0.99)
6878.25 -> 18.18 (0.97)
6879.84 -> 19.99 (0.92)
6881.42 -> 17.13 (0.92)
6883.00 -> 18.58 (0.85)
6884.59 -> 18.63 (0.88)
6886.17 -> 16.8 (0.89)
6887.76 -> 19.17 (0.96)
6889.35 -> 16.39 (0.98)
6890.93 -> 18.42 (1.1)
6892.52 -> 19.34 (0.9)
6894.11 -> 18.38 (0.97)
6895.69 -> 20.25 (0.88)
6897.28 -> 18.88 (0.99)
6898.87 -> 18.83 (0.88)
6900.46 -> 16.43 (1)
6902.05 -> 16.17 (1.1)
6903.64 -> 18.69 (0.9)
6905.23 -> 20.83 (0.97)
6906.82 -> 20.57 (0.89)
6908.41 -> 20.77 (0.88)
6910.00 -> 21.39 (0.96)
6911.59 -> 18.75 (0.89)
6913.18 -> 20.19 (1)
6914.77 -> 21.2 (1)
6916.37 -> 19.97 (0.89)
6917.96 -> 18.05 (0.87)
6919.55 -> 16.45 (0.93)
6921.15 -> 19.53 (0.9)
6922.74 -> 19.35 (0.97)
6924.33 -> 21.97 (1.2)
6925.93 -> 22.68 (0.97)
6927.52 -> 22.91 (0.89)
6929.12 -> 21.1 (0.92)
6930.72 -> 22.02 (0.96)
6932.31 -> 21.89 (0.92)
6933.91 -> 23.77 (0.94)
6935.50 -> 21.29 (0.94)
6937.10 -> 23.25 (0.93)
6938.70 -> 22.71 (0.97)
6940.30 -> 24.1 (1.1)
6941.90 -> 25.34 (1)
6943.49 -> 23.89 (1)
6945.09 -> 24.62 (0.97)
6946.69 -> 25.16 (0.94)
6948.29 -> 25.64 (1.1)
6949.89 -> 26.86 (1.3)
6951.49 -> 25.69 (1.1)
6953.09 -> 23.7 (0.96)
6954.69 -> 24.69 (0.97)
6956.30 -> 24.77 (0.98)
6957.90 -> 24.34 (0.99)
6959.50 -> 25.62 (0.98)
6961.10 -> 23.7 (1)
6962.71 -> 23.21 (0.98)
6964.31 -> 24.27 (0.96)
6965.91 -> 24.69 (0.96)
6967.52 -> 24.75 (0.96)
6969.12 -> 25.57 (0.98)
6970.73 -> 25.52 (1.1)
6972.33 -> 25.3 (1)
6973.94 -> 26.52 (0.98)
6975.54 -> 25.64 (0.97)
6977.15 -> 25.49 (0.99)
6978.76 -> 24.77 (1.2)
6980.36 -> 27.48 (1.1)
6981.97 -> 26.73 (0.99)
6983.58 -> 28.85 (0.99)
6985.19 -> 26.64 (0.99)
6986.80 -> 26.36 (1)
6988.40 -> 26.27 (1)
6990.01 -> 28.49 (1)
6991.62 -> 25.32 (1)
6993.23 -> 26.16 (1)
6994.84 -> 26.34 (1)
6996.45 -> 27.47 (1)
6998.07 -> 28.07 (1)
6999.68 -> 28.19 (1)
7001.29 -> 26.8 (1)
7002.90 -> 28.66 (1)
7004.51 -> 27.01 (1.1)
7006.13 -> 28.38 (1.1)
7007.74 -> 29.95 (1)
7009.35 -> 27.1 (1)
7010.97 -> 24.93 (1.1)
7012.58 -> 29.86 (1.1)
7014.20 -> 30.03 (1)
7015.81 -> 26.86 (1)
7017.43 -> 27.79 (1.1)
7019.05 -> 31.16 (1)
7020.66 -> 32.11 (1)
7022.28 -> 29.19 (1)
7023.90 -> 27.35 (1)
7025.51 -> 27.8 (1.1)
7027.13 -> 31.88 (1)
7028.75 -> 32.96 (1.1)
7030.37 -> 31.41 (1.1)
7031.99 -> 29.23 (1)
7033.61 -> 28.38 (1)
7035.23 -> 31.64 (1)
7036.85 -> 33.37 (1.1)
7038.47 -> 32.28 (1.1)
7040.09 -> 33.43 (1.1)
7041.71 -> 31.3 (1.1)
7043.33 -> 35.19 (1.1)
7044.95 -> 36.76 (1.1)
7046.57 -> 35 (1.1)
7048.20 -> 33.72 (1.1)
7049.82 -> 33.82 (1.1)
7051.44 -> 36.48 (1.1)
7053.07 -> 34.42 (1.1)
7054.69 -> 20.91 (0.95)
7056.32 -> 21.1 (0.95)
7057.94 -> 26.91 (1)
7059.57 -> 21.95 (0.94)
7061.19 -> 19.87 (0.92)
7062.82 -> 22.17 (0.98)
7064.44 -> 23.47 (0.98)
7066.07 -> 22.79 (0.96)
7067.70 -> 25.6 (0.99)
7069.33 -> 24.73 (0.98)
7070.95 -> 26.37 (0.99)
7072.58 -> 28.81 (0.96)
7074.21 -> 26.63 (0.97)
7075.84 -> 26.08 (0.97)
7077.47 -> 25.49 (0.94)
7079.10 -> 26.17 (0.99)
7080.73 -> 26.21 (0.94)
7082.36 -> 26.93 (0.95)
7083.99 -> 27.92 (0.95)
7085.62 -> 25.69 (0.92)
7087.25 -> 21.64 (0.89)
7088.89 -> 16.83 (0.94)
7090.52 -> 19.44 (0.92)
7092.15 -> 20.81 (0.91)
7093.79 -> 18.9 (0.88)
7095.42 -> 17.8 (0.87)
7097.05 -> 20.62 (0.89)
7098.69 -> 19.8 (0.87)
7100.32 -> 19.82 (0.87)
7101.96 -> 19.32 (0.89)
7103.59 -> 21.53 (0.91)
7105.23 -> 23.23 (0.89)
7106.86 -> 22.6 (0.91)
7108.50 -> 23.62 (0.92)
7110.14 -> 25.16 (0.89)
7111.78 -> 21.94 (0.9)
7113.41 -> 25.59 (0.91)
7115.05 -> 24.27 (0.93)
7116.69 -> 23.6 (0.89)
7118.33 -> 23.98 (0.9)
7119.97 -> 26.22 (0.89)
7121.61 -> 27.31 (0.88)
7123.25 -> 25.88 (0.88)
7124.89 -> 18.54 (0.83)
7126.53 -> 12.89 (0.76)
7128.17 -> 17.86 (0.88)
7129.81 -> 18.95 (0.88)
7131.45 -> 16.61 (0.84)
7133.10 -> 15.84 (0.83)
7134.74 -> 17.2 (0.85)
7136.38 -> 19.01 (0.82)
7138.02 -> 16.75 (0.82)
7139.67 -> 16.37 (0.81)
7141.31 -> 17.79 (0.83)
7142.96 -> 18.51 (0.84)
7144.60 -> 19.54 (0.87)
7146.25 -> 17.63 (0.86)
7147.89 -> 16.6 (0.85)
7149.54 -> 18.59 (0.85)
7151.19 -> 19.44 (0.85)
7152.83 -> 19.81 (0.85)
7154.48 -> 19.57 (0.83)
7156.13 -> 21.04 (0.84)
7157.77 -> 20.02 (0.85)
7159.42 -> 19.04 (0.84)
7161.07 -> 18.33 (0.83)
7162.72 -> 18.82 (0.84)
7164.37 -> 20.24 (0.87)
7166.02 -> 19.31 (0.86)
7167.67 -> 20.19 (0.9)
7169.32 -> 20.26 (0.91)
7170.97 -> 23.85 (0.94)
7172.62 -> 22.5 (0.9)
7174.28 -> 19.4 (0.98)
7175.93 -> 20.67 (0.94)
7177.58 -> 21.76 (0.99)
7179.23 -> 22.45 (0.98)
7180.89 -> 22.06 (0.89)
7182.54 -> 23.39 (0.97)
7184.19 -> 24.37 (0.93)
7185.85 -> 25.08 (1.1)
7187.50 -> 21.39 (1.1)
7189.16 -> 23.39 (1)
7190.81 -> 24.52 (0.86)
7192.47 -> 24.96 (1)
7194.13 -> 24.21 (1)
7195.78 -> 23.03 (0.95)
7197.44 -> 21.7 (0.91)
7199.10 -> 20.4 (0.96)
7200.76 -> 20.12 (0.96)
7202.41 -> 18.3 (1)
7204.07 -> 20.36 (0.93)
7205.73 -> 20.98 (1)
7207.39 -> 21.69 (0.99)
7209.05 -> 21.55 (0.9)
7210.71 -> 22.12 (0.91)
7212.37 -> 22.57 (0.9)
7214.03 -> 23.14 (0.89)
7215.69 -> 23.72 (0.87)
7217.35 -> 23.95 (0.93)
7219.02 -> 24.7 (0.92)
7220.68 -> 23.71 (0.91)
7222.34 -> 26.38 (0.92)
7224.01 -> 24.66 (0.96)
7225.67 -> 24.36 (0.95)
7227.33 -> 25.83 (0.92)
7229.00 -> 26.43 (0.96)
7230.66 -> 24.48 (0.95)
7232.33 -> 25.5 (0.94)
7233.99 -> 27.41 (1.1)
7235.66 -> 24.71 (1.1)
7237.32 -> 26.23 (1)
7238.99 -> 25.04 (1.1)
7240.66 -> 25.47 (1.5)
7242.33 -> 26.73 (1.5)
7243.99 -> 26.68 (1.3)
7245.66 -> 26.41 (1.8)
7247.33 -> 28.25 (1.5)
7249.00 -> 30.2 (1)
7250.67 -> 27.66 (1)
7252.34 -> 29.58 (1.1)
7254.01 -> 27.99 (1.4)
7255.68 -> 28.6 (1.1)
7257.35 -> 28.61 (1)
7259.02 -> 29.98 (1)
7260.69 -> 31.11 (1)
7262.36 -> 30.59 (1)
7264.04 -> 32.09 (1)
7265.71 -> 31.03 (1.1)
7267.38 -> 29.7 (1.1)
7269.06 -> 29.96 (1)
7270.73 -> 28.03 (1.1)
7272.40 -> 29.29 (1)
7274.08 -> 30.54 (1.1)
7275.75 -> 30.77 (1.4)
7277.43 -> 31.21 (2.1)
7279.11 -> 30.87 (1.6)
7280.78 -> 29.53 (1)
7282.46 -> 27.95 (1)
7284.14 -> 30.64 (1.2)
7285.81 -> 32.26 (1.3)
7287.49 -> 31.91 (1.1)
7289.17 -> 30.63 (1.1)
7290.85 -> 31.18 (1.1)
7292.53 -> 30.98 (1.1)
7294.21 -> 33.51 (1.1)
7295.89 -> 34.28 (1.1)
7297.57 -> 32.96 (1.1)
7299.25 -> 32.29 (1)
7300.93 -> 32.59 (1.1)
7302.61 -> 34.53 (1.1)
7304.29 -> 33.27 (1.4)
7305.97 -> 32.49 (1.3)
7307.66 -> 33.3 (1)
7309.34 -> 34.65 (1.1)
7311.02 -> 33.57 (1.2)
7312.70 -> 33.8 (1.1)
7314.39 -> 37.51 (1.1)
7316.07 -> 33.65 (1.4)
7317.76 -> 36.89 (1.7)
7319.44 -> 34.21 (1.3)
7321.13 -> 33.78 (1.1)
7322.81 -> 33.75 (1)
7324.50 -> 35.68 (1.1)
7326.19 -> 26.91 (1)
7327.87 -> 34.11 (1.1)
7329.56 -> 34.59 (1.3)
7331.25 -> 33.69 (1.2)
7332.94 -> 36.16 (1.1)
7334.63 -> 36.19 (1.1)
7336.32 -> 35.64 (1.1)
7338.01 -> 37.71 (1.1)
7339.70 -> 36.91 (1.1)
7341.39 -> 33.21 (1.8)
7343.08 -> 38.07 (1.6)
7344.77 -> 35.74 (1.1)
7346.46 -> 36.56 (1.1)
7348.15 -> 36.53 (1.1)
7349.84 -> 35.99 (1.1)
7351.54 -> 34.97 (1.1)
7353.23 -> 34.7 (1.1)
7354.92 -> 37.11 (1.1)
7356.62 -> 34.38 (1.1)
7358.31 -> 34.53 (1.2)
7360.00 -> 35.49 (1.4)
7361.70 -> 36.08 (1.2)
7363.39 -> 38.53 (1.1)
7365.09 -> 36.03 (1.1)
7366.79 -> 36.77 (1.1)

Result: 0.289 mag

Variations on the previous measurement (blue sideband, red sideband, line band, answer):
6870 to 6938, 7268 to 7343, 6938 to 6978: -0.166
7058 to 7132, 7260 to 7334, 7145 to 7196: 0.242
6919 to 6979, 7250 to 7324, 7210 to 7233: 0.231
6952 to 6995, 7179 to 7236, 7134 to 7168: 0.264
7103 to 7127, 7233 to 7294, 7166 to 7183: 0.191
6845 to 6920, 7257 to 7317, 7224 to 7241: 0.173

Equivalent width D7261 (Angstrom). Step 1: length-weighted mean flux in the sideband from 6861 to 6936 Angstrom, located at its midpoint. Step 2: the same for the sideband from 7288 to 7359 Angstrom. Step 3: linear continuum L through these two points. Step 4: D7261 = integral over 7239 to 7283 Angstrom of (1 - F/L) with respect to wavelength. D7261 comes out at 4.1 Angstrom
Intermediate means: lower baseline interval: 19.3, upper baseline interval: 34.4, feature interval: 29.1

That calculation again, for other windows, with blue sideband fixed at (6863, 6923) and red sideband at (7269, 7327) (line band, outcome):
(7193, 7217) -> 6.08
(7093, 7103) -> 2.41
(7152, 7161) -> 2.55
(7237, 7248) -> 1.47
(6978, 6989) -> -2.52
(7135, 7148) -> 4.44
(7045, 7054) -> -4.02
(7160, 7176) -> 4.37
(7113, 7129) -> 2.32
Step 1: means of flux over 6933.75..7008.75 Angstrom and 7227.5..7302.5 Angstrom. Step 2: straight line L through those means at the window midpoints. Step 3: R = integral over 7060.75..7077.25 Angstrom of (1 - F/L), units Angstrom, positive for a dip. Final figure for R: 1.3 Angstrom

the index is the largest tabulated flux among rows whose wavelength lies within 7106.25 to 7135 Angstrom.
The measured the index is 27.31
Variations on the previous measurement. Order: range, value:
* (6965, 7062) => 36.76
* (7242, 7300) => 34.28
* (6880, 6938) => 23.77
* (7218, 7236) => 27.41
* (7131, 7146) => 19.54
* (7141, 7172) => 23.85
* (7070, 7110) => 28.81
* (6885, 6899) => 20.25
